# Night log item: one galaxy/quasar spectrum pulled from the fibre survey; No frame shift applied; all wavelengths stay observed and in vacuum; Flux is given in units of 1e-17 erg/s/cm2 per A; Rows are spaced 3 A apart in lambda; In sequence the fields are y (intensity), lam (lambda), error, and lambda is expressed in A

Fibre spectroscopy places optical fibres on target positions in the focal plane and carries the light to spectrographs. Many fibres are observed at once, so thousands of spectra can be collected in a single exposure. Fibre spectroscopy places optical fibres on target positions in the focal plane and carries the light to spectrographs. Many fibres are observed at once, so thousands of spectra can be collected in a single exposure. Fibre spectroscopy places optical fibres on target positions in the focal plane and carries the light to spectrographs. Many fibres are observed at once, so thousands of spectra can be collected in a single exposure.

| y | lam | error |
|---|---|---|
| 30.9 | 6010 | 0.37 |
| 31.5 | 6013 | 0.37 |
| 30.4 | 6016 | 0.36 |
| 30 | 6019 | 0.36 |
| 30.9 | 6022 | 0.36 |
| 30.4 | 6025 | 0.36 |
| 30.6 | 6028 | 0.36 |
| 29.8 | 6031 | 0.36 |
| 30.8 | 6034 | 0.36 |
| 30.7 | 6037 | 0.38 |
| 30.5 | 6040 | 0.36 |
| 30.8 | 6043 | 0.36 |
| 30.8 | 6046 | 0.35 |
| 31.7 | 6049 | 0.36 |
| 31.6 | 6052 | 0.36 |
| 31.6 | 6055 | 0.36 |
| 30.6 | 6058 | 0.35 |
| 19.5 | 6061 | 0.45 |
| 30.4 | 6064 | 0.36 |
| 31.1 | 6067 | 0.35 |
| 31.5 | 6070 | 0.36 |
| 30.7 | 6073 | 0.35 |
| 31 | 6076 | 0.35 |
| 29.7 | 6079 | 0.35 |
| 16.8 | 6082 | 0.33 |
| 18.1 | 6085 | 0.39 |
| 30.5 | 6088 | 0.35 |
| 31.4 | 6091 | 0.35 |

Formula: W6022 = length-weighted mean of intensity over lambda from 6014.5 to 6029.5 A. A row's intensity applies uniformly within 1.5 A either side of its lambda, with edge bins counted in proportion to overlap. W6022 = 30.5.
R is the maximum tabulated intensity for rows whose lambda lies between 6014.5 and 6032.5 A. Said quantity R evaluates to 30.9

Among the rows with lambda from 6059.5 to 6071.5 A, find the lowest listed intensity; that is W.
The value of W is 19.5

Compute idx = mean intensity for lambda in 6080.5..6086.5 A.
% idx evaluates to 17.5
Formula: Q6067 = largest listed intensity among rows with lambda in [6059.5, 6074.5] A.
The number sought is 31.5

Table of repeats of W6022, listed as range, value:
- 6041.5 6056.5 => 31.3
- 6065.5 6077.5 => 31.1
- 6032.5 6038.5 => 30.8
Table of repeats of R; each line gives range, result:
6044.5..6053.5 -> 31.7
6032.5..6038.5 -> 30.8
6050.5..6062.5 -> 31.6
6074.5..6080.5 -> 31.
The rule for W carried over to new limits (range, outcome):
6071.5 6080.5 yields 29.7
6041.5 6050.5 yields 30.8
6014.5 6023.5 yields 30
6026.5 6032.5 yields 29.8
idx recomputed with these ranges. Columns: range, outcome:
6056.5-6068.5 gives 27.9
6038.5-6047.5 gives 30.7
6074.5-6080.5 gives 30.3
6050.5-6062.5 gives 28.3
